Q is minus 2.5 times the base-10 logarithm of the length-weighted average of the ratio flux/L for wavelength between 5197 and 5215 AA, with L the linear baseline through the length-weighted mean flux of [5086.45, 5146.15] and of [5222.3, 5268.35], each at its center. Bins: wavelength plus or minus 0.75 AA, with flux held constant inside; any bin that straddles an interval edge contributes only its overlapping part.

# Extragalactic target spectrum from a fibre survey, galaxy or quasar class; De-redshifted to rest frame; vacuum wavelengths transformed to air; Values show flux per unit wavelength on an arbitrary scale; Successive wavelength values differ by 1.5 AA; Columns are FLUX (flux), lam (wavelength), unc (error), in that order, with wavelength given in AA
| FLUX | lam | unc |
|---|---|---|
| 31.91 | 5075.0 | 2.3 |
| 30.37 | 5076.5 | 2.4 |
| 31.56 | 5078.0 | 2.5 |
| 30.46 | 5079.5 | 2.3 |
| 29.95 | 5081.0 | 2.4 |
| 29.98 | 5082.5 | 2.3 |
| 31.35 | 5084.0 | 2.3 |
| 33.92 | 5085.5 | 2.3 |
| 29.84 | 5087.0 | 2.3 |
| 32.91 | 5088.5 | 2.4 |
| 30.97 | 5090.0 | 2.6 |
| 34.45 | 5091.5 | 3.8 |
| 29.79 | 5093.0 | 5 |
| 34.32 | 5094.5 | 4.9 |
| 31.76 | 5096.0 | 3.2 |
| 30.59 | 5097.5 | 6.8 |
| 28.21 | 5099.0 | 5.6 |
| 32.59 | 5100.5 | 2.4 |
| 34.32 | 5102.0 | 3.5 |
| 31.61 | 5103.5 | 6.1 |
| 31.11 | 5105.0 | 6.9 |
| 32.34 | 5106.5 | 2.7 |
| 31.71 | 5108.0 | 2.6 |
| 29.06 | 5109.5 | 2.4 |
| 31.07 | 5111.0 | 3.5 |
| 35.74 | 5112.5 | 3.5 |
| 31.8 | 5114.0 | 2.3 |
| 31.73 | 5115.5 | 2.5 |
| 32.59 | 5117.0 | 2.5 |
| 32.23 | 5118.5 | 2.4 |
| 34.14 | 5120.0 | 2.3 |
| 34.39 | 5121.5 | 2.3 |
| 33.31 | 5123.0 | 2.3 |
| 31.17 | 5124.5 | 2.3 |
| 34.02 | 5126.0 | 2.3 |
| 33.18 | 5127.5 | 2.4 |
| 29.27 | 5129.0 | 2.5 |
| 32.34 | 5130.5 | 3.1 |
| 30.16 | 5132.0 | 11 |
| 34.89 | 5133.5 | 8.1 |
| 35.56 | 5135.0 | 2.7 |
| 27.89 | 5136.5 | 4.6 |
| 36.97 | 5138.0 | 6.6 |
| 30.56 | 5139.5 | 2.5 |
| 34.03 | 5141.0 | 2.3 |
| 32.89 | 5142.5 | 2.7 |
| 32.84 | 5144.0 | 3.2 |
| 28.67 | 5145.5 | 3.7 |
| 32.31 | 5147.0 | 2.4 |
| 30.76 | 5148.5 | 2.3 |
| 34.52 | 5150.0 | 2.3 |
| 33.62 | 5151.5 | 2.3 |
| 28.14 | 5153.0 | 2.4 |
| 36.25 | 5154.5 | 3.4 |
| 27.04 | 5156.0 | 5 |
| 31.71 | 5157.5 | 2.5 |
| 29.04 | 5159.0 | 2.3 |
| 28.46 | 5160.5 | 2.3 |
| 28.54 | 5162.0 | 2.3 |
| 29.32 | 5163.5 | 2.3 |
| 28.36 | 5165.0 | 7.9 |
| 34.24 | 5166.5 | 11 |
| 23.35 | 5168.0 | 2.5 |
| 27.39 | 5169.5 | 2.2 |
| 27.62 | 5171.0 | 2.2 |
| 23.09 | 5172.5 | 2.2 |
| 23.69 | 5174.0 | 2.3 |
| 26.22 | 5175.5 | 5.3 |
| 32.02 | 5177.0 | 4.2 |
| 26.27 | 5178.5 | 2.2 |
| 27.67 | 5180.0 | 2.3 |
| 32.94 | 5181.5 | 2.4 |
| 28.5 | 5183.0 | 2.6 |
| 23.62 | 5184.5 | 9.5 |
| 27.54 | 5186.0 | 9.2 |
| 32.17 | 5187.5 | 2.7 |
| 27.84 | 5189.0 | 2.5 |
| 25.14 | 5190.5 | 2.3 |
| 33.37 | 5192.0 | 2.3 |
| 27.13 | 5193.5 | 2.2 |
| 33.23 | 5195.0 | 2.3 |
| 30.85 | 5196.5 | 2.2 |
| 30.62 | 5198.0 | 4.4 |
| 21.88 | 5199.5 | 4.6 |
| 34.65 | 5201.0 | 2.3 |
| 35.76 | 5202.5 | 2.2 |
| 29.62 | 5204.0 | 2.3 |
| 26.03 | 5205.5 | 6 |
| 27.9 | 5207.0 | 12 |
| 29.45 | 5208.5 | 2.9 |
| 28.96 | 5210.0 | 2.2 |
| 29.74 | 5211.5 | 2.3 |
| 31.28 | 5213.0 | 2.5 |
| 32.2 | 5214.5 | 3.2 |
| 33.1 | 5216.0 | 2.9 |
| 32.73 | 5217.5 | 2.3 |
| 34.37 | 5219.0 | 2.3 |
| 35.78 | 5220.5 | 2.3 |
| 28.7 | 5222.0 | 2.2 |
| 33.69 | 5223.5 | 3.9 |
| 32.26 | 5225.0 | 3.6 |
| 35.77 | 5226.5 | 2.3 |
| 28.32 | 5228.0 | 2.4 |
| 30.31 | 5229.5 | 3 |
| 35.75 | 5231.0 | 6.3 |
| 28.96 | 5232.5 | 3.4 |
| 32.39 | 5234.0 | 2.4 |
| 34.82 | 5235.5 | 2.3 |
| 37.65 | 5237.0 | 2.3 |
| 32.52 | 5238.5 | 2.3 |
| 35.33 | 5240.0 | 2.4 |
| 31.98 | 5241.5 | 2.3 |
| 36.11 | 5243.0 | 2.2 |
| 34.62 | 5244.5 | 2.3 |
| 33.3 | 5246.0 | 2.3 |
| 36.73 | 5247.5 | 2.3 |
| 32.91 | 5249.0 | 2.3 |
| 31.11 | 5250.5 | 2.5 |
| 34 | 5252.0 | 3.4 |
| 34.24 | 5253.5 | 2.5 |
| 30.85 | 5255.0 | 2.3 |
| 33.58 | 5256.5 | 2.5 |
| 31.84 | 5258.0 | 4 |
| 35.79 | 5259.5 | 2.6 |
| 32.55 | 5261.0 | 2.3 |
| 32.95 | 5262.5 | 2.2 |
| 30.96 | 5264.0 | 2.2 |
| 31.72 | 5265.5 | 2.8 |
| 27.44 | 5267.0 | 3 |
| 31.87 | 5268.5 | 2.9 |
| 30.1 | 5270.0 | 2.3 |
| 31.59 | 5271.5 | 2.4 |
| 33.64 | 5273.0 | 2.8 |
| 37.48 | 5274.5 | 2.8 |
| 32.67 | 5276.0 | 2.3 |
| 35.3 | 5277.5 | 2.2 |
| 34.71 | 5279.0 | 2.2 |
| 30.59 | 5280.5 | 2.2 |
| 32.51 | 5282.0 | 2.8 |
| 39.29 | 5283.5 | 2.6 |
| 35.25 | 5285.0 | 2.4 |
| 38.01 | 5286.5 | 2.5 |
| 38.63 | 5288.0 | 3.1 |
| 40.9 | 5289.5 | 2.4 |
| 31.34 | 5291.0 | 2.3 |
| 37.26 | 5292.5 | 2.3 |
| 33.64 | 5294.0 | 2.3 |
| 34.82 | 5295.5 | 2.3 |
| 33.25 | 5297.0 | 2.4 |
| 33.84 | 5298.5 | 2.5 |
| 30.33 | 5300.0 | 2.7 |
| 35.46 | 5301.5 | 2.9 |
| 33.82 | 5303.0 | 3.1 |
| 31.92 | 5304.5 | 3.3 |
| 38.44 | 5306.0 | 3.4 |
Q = 0.10 mag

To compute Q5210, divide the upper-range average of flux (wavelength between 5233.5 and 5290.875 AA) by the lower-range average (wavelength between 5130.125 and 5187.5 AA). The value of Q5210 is 1.1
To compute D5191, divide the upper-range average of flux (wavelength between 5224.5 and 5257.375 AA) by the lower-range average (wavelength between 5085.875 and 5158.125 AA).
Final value 1.04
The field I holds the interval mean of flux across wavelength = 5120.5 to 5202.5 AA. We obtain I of 30.3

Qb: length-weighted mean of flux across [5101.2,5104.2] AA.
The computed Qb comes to 33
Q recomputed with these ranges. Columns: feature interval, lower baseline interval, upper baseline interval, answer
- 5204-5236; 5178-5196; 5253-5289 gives -0.03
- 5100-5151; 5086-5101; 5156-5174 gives -0.09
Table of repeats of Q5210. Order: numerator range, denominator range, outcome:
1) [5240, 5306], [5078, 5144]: 1.05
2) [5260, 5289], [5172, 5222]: 1.14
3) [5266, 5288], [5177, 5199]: 1.16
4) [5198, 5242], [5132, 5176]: 1.05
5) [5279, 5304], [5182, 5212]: 1.19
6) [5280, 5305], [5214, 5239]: 1.06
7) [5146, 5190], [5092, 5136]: 0.90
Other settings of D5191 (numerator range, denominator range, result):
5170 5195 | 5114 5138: 0.86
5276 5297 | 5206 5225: 1.12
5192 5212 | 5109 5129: 0.92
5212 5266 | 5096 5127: 1.03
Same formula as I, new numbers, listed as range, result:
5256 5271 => 31.8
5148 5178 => 29.1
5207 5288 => 33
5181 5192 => 28.5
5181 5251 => 31.5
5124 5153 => 32.3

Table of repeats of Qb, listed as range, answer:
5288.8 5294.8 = 35.7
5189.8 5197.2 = 30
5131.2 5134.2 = 32.5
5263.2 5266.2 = 31.4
